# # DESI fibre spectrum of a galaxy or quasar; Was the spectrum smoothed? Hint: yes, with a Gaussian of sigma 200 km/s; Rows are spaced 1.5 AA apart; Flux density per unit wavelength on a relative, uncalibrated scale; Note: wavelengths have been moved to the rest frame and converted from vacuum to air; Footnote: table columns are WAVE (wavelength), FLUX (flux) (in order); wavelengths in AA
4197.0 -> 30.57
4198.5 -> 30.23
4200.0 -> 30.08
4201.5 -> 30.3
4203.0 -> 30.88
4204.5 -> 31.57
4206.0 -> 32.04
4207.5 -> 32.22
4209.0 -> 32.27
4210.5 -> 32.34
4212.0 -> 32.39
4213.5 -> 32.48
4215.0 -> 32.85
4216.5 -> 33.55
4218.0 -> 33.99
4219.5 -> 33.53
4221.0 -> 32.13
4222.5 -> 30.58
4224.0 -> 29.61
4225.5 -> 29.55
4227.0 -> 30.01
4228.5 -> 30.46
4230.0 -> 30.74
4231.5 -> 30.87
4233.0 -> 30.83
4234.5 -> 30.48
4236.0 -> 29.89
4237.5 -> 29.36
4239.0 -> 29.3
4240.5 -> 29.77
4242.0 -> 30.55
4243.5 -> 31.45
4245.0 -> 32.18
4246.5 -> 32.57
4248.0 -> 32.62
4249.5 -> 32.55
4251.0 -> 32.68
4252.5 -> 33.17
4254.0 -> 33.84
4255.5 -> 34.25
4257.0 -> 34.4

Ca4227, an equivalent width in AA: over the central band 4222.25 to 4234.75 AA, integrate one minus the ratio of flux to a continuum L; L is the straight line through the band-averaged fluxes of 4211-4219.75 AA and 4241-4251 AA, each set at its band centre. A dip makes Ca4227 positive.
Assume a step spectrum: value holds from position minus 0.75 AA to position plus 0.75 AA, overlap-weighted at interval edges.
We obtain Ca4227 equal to 0.9 AA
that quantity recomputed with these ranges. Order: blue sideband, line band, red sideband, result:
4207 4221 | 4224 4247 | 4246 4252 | 1.6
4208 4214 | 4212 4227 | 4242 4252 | 0.2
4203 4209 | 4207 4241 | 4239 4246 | 0.1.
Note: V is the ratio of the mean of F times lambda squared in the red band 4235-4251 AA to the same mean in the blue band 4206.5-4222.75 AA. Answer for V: 0.97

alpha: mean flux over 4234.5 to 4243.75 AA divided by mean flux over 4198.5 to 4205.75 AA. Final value 0.98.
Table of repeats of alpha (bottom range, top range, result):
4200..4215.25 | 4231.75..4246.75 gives 0.96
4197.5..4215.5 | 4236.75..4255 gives 1.00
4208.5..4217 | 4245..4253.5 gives 1.00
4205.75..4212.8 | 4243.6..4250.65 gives 1.00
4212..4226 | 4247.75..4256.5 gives 1.04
